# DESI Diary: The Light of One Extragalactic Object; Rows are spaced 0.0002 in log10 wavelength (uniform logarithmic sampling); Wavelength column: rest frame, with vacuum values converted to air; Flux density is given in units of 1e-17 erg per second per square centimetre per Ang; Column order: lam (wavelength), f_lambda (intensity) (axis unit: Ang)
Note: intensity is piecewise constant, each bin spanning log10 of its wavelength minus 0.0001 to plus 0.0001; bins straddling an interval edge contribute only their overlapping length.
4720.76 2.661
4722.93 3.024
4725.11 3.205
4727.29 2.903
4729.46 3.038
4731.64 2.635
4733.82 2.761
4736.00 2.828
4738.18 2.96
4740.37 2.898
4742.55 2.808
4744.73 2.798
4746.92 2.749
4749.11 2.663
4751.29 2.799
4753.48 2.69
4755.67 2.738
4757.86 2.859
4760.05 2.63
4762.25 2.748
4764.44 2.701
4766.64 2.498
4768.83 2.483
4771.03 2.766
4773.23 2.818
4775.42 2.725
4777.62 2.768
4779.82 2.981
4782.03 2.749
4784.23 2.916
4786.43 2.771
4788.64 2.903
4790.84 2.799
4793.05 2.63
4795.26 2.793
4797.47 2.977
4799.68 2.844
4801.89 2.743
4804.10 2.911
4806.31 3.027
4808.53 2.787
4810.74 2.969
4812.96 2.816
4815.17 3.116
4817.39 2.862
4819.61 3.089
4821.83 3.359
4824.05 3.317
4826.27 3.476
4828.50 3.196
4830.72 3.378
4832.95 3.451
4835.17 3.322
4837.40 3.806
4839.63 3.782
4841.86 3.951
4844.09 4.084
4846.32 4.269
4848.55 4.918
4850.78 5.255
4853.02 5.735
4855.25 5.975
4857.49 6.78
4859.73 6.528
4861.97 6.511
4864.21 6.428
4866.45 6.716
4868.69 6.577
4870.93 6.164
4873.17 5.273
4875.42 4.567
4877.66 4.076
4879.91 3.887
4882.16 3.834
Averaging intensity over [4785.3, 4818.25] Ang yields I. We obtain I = 2.86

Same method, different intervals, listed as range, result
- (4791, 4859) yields 3.66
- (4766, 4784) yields 2.74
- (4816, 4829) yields 3.21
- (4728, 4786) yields 2.77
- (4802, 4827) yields 3.05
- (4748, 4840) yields 2.94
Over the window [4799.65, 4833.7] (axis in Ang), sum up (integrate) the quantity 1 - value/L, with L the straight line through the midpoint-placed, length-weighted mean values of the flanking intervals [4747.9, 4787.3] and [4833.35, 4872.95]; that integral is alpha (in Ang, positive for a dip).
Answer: 9.1 Ang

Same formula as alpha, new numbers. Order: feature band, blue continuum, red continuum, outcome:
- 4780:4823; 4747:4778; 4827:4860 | 7.9 Ang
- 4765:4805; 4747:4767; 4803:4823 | 1.0 Ang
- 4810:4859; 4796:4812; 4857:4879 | 4.6 Ang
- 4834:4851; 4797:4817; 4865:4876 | 1.9 Ang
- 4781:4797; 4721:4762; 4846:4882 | 4.5 Ang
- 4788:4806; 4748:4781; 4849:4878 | 4.5 Ang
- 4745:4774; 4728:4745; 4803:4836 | 2.2 Ang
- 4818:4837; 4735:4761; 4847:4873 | 6.7 Ang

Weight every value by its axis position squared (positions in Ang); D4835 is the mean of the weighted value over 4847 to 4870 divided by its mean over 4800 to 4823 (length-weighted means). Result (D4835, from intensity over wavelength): 2.10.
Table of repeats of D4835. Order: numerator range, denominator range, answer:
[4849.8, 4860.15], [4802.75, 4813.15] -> 2.12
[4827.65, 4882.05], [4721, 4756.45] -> 1.82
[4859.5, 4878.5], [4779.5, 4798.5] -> 2.14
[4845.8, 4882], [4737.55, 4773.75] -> 2.13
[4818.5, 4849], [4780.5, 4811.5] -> 1.30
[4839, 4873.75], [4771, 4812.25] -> 2.03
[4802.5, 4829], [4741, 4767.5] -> 1.15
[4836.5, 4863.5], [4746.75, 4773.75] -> 1.99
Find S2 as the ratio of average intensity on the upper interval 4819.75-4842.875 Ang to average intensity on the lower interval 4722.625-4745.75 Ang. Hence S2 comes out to 1.20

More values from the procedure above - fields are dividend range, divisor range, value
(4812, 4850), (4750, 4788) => 1.30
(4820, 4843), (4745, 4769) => 1.29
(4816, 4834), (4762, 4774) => 1.23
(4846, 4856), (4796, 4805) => 1.84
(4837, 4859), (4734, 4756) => 1.76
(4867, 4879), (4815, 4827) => 1.68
